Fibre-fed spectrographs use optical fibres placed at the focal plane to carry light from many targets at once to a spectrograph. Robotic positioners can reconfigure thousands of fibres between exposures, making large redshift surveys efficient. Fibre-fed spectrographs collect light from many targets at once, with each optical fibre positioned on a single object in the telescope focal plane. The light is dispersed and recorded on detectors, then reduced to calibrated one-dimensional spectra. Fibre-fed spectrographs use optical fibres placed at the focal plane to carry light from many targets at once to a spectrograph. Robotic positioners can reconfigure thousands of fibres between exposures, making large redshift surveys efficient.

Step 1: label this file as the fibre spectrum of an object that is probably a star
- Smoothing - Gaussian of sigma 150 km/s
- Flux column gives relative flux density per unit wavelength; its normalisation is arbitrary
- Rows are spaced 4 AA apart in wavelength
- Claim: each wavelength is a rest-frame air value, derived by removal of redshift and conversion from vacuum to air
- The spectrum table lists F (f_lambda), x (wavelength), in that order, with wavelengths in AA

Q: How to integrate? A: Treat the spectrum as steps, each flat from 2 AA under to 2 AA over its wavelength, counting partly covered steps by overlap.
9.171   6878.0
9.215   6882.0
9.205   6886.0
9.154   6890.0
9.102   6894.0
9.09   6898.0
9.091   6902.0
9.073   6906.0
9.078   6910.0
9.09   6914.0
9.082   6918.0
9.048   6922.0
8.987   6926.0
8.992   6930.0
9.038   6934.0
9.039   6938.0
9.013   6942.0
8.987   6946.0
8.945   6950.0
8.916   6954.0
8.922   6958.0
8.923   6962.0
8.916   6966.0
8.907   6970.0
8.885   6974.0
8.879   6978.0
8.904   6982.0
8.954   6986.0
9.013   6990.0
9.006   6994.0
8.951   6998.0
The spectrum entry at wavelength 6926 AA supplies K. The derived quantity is 8.987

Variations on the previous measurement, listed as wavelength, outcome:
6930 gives 8.992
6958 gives 8.922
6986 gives 8.954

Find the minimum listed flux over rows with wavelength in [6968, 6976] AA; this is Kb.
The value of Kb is 8.885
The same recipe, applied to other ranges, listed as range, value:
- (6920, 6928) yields 8.987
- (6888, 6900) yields 9.09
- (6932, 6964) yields 8.916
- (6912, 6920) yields 9.082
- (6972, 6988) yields 8.879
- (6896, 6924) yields 9.048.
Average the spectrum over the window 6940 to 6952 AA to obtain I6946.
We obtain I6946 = 8.98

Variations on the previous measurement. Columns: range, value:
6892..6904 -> 9.09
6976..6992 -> 8.94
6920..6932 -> 9.01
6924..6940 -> 9.01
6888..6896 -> 9.13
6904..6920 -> 9.08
